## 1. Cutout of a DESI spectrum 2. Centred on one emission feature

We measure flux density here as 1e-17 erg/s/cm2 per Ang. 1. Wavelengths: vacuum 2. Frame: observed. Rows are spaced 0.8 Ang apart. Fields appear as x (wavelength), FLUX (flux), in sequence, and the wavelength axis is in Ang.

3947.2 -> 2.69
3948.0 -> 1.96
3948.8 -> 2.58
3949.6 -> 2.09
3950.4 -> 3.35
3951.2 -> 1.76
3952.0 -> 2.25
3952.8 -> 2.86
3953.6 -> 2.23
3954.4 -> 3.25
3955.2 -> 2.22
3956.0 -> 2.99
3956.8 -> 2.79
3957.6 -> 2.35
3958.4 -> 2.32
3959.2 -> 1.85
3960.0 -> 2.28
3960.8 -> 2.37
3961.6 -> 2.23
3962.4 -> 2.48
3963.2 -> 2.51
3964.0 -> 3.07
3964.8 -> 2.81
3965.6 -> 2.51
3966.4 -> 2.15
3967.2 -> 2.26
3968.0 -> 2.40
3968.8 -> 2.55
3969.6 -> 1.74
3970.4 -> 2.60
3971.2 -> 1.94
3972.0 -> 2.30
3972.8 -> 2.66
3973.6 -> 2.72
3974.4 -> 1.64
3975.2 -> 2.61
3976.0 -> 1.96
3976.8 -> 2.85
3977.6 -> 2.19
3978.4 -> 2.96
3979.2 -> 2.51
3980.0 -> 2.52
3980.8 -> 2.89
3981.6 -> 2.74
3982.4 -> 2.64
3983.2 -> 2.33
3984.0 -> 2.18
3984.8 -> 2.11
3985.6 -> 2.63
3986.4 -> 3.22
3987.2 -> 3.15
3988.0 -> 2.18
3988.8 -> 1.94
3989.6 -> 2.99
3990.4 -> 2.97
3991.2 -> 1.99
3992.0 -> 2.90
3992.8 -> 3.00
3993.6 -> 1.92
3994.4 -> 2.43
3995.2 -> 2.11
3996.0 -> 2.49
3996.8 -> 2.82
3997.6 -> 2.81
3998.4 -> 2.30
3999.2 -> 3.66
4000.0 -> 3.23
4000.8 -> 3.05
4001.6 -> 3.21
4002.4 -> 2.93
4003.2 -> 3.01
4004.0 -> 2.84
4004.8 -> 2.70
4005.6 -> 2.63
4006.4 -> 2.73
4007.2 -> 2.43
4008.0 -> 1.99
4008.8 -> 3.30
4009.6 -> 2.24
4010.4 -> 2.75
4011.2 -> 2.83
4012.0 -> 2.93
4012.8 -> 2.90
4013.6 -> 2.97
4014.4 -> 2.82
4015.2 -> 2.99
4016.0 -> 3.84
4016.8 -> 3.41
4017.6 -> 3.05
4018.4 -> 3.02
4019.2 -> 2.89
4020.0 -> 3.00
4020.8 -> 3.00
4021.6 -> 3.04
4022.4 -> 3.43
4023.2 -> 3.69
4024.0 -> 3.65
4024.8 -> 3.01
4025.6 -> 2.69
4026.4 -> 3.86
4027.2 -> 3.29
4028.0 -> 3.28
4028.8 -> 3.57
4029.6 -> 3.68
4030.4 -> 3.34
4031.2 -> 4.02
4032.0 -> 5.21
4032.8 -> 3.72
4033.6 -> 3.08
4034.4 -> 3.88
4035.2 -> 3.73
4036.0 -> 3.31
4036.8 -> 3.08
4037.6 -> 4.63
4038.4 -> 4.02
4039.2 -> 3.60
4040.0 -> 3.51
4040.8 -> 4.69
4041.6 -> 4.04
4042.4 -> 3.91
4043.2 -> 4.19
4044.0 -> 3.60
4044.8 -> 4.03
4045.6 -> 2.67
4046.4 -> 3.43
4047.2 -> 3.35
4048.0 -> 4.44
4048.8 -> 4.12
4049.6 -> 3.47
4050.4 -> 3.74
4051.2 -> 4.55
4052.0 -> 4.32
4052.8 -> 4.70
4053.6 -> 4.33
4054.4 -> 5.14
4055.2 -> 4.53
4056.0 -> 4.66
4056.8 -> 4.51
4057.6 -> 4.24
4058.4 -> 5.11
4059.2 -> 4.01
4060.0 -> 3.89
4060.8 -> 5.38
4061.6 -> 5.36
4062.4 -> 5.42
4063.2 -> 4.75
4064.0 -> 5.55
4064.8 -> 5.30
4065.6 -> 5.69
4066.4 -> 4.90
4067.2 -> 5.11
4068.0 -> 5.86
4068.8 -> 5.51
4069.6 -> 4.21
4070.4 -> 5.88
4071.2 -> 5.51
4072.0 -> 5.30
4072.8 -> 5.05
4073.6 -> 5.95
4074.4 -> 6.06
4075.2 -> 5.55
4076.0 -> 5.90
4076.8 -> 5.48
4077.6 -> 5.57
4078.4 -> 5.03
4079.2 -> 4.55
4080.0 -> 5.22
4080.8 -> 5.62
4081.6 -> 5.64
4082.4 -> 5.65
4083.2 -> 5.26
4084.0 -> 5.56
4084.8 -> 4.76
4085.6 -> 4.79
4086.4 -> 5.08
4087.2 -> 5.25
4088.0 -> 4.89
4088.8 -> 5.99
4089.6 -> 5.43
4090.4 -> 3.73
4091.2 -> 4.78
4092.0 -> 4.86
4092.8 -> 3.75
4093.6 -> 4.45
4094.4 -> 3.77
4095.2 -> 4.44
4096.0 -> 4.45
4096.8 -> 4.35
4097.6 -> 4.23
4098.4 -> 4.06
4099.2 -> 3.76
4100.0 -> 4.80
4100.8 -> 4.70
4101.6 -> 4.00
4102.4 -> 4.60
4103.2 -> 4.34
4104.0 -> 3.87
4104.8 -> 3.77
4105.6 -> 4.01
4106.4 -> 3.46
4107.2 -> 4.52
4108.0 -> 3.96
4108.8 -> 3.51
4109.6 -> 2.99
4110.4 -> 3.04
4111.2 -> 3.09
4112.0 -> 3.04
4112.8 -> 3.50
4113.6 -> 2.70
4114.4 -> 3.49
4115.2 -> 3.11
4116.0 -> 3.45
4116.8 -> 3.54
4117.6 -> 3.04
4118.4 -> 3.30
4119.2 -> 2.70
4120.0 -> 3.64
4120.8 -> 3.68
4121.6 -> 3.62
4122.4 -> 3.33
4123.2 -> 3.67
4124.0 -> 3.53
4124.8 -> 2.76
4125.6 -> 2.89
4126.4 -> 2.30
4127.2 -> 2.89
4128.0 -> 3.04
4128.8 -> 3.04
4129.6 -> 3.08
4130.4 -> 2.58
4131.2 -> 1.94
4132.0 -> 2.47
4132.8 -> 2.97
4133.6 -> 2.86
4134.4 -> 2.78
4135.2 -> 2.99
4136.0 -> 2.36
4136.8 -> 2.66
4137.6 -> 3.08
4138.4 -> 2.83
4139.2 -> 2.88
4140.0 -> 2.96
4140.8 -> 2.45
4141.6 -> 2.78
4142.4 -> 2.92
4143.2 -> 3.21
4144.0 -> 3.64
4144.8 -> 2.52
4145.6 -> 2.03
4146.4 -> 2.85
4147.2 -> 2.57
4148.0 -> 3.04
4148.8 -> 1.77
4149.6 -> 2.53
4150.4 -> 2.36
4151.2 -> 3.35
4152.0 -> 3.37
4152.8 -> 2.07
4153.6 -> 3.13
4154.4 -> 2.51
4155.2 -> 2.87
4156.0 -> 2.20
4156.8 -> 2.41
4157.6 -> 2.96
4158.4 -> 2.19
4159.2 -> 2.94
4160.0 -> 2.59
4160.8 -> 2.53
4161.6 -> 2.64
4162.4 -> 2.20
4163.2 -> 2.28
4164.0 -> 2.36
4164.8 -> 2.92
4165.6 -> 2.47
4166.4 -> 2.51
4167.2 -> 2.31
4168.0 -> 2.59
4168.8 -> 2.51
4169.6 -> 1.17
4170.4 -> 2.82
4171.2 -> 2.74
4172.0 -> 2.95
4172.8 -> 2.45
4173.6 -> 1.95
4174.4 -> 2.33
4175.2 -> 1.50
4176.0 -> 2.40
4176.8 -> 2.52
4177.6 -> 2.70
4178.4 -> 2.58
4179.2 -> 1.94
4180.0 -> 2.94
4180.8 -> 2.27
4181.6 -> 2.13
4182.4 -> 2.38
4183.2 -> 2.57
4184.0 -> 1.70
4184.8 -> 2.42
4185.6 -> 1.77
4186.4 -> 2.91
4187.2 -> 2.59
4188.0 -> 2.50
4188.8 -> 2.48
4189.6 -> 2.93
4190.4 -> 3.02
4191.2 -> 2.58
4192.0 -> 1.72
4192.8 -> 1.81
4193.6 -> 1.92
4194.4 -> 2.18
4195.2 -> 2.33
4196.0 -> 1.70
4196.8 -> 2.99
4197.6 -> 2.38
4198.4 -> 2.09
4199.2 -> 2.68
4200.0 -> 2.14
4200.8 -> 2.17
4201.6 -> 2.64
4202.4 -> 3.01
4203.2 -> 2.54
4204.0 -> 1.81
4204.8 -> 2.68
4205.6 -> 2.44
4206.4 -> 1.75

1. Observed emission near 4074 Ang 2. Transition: C IV 1549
